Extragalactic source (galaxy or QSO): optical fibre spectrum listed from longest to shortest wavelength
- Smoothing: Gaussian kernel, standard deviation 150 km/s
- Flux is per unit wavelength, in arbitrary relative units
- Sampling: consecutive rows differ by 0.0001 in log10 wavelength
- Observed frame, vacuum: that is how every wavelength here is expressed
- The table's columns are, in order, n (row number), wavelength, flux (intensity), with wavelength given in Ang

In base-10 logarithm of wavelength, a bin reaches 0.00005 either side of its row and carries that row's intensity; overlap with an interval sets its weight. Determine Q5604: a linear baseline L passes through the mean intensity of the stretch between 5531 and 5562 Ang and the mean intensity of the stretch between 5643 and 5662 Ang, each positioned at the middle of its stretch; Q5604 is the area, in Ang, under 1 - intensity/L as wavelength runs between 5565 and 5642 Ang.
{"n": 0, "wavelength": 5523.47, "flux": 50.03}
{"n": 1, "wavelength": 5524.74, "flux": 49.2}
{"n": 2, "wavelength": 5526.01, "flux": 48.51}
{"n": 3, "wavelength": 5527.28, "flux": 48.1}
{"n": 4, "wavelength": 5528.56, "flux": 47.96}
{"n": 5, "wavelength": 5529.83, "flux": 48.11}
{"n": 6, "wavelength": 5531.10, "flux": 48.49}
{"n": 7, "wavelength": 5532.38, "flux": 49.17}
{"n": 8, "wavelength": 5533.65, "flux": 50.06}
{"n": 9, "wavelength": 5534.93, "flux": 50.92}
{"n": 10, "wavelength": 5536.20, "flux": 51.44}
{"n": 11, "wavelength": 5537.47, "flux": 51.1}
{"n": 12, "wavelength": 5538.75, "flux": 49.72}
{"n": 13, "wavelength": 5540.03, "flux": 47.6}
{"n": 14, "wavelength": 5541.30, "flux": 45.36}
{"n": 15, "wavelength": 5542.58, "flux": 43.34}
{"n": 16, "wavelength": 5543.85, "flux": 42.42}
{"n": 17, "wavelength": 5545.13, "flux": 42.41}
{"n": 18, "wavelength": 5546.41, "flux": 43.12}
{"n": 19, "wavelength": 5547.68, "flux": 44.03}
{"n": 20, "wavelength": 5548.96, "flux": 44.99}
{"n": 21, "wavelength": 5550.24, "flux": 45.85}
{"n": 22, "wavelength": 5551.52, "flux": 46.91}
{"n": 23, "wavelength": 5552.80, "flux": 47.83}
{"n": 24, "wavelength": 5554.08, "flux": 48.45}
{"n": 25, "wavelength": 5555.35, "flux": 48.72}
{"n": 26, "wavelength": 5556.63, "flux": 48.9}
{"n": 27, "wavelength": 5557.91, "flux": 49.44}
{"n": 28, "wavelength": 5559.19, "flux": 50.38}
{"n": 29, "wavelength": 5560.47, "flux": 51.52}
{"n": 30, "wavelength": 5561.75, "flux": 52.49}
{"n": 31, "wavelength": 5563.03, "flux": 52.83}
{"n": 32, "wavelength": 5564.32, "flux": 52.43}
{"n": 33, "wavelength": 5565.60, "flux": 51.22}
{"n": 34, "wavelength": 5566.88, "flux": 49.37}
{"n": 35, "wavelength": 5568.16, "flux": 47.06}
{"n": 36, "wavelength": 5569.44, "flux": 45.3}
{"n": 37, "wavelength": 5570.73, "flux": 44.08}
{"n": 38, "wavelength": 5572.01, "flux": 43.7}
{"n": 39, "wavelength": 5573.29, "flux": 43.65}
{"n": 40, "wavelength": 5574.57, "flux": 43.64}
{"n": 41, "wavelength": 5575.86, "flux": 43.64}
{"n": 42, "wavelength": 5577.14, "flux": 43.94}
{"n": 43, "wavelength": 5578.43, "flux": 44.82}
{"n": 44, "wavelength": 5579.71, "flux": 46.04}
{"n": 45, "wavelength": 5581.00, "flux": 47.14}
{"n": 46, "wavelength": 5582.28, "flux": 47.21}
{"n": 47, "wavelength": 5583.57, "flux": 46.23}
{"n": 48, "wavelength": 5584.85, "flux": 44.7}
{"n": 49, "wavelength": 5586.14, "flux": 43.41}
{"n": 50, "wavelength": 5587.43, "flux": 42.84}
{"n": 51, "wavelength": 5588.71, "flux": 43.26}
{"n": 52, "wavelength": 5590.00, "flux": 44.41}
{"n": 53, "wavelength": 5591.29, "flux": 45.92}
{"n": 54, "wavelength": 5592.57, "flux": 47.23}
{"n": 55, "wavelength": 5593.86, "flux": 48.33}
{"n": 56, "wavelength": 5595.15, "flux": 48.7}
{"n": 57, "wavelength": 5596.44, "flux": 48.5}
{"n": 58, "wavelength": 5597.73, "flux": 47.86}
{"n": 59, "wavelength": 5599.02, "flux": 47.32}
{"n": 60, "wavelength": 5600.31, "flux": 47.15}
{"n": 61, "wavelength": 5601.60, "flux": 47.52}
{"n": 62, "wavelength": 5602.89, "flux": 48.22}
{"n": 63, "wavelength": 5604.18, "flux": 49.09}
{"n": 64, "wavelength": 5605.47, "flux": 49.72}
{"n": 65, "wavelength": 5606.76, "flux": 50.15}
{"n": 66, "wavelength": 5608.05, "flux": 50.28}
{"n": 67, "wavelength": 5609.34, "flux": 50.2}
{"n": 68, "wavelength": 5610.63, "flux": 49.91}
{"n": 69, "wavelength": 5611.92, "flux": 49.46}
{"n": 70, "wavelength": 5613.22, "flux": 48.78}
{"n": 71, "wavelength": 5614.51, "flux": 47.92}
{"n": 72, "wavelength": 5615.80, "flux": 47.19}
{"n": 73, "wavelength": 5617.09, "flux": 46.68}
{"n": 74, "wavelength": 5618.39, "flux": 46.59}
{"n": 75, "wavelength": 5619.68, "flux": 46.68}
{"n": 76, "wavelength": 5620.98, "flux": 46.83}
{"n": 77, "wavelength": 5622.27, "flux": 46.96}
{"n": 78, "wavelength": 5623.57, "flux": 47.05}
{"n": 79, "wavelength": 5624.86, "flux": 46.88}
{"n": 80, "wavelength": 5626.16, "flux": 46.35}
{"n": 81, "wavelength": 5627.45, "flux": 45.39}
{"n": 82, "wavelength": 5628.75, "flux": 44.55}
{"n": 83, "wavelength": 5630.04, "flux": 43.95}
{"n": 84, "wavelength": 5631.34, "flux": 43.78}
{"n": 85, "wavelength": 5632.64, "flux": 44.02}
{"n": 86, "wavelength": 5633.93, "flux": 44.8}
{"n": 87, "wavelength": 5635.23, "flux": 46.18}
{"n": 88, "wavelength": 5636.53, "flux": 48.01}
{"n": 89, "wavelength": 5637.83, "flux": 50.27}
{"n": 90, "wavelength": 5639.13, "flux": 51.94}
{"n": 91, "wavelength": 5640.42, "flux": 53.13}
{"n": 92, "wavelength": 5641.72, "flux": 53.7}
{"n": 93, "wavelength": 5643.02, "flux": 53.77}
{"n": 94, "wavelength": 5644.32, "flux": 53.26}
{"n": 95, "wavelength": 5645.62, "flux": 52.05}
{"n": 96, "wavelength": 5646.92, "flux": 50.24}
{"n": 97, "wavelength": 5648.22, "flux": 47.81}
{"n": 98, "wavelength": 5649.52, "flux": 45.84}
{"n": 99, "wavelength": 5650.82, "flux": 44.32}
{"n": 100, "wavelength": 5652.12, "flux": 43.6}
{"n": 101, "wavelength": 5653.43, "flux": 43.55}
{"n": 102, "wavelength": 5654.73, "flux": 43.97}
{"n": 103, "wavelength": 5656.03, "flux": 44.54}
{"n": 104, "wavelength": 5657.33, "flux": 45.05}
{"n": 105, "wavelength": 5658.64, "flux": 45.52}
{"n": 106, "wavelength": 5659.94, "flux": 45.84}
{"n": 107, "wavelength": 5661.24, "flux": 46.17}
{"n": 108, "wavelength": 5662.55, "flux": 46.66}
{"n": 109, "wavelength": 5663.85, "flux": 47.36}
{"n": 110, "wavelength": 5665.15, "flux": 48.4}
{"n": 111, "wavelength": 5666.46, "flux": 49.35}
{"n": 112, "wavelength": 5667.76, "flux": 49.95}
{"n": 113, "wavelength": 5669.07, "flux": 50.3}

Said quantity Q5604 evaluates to 0.43 Ang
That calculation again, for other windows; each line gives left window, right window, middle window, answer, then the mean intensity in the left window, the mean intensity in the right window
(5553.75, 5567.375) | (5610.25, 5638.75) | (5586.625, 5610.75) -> 0.32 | 50.6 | 46.7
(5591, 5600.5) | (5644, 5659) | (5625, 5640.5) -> 0.09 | 47.7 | 46.5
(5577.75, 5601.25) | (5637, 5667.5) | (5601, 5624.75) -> -0.69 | 46.2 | 48.1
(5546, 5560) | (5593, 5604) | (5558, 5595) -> 0.69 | 47.3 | 47.9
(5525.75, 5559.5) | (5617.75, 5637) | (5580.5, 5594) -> 0.36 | 47.5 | 45.8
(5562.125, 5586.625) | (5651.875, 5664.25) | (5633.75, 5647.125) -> -1.59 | 46.4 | 45.2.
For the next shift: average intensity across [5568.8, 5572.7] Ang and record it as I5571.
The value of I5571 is 44.3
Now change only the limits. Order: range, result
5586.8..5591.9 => 44.1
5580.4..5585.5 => 46.3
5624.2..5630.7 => 45.5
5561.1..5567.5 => 51.6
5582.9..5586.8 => 44.7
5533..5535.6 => 50.6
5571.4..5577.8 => 43.7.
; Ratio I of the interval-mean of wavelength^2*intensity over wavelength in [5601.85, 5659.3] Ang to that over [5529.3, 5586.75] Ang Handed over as 1.0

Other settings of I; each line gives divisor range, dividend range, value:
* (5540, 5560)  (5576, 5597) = 1.00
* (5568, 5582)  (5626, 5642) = 1.08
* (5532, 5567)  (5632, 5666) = 1.02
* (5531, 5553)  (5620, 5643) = 1.05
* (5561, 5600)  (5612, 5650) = 1.05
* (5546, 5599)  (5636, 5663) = 1.05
